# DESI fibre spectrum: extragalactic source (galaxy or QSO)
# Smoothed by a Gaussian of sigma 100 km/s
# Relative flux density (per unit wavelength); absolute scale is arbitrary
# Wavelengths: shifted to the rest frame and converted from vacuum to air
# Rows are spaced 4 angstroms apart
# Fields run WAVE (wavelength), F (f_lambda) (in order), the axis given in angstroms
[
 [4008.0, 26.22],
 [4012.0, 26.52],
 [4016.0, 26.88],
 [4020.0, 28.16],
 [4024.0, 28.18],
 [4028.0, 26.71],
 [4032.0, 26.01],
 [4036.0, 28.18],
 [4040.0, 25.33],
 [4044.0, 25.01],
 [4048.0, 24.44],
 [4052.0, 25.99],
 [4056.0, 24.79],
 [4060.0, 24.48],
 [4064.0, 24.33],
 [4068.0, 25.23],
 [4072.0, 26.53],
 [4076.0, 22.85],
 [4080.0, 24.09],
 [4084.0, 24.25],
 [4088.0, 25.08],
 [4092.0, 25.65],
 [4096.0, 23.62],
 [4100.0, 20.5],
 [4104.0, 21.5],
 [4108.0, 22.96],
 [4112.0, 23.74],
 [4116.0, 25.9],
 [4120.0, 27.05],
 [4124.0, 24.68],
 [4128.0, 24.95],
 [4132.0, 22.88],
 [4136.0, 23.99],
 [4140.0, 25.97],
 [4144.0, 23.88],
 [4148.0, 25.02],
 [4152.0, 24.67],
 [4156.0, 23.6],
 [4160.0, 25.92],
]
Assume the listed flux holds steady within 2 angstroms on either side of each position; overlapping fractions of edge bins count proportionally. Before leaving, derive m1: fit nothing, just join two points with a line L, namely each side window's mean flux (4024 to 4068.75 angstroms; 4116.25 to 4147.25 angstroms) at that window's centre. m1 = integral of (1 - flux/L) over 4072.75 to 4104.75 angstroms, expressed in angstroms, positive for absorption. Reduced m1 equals 2.0 angstroms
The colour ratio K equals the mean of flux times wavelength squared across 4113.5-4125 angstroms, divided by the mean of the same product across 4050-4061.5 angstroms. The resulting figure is 1.1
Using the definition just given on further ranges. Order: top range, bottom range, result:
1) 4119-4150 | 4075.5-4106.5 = 1.08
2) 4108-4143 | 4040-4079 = 1.03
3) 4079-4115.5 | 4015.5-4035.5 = 0.89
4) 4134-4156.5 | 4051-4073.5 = 1.02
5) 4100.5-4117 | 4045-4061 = 0.95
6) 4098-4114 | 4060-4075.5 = 0.90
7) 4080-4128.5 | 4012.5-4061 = 0.95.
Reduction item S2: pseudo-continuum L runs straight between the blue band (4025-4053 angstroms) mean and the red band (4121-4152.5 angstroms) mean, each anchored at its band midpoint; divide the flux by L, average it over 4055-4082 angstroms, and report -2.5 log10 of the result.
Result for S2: 0.04 mag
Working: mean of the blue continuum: 26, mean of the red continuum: 24.6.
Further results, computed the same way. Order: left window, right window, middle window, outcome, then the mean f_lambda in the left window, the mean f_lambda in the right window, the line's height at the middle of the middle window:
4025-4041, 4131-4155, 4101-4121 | 0.053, 26.7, 24.4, 25.1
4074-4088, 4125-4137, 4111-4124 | -0.070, 23.9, 24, 24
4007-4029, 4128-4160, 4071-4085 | 0.068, 27.2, 24.4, 25.9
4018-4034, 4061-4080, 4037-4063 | 0.032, 27.3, 24.7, 25.9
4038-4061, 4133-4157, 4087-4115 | 0.064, 25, 24.5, 24.7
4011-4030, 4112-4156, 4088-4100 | 0.073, 27.3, 24.8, 25.7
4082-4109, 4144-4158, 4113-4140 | -0.046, 23.4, 24.4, 23.9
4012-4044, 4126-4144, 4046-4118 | 0.062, 26.9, 24.4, 25.6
